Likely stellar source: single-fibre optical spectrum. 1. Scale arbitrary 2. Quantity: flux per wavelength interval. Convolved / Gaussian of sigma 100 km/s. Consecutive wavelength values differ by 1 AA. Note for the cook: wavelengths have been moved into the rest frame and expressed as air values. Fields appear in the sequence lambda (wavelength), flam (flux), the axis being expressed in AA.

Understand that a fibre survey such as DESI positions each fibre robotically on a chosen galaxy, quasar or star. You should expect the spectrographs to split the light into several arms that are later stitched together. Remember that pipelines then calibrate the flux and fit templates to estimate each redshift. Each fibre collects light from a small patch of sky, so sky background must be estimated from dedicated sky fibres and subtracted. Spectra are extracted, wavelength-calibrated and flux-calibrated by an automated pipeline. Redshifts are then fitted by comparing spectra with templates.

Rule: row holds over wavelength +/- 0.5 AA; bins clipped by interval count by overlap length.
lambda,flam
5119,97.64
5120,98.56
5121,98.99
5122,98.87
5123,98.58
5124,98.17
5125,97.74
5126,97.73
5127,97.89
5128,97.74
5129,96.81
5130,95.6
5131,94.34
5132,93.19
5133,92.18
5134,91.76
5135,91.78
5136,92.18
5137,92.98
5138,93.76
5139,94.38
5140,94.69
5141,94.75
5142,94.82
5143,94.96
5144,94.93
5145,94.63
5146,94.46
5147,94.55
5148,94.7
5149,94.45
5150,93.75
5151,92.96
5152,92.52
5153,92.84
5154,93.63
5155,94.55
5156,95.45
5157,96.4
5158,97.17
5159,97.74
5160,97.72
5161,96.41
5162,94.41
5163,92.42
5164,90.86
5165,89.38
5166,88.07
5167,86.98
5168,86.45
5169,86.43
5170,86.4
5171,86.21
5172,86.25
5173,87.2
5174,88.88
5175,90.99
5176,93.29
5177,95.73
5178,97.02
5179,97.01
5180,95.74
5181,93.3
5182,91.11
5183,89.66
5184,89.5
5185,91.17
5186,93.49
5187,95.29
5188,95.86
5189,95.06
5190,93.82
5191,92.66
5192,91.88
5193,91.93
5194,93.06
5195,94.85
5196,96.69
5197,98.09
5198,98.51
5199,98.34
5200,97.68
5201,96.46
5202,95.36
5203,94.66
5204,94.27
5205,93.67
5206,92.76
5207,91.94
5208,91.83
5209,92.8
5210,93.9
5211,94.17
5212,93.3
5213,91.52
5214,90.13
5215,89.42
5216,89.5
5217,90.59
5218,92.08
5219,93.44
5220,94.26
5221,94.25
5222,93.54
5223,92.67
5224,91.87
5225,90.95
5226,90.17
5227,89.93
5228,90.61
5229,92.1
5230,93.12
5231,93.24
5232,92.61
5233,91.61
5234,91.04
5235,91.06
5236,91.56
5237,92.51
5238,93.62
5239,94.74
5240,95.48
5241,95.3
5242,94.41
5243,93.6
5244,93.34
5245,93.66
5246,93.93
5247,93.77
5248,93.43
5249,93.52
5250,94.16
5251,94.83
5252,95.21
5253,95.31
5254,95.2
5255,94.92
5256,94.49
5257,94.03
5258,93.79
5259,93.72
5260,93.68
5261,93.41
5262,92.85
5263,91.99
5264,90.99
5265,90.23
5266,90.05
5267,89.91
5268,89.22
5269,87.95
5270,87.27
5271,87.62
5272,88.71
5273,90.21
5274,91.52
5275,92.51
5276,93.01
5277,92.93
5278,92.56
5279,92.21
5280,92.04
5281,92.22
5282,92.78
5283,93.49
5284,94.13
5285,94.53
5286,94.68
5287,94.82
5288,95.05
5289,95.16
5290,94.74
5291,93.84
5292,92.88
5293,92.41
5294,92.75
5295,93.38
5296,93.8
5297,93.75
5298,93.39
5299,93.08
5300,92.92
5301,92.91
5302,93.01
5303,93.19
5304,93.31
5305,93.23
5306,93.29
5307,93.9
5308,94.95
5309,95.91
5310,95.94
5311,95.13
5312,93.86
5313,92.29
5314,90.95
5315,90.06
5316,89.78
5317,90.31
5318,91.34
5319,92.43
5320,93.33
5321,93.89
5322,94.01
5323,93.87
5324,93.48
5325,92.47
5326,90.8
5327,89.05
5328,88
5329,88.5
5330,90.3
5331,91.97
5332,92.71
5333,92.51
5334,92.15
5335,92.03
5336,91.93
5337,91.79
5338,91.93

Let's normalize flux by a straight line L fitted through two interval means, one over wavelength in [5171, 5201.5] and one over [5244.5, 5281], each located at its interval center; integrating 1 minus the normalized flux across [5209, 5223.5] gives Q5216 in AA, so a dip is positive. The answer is 0.1 AA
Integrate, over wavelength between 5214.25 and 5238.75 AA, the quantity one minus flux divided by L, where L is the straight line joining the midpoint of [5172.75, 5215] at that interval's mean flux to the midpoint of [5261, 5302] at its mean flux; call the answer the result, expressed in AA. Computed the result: 0.3 AA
